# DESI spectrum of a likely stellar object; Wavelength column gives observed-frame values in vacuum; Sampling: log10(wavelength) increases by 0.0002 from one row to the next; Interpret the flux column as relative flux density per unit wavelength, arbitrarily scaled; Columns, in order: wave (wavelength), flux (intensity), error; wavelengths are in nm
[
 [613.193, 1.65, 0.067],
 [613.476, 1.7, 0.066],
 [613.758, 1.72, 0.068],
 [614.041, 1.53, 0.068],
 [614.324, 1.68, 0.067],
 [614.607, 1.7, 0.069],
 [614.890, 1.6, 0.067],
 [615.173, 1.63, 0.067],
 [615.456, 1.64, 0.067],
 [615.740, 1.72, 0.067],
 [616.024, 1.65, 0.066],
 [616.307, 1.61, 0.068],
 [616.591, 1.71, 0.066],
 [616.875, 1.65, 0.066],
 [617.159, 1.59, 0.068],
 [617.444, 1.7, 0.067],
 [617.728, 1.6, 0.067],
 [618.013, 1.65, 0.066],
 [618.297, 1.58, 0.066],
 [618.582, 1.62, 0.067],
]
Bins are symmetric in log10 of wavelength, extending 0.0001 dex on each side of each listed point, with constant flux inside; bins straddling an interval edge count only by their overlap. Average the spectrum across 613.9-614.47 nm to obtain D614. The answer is 1.61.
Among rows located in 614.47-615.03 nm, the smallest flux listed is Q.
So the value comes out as 1.6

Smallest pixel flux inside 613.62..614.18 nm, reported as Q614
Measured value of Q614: 1.53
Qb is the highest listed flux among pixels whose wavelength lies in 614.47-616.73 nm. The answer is 1.72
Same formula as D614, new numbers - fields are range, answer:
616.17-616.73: 1.66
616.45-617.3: 1.65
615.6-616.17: 1.69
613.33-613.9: 1.71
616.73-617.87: 1.63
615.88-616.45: 1.63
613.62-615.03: 1.65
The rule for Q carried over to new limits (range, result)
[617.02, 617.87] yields 1.59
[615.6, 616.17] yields 1.65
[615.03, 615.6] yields 1.63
